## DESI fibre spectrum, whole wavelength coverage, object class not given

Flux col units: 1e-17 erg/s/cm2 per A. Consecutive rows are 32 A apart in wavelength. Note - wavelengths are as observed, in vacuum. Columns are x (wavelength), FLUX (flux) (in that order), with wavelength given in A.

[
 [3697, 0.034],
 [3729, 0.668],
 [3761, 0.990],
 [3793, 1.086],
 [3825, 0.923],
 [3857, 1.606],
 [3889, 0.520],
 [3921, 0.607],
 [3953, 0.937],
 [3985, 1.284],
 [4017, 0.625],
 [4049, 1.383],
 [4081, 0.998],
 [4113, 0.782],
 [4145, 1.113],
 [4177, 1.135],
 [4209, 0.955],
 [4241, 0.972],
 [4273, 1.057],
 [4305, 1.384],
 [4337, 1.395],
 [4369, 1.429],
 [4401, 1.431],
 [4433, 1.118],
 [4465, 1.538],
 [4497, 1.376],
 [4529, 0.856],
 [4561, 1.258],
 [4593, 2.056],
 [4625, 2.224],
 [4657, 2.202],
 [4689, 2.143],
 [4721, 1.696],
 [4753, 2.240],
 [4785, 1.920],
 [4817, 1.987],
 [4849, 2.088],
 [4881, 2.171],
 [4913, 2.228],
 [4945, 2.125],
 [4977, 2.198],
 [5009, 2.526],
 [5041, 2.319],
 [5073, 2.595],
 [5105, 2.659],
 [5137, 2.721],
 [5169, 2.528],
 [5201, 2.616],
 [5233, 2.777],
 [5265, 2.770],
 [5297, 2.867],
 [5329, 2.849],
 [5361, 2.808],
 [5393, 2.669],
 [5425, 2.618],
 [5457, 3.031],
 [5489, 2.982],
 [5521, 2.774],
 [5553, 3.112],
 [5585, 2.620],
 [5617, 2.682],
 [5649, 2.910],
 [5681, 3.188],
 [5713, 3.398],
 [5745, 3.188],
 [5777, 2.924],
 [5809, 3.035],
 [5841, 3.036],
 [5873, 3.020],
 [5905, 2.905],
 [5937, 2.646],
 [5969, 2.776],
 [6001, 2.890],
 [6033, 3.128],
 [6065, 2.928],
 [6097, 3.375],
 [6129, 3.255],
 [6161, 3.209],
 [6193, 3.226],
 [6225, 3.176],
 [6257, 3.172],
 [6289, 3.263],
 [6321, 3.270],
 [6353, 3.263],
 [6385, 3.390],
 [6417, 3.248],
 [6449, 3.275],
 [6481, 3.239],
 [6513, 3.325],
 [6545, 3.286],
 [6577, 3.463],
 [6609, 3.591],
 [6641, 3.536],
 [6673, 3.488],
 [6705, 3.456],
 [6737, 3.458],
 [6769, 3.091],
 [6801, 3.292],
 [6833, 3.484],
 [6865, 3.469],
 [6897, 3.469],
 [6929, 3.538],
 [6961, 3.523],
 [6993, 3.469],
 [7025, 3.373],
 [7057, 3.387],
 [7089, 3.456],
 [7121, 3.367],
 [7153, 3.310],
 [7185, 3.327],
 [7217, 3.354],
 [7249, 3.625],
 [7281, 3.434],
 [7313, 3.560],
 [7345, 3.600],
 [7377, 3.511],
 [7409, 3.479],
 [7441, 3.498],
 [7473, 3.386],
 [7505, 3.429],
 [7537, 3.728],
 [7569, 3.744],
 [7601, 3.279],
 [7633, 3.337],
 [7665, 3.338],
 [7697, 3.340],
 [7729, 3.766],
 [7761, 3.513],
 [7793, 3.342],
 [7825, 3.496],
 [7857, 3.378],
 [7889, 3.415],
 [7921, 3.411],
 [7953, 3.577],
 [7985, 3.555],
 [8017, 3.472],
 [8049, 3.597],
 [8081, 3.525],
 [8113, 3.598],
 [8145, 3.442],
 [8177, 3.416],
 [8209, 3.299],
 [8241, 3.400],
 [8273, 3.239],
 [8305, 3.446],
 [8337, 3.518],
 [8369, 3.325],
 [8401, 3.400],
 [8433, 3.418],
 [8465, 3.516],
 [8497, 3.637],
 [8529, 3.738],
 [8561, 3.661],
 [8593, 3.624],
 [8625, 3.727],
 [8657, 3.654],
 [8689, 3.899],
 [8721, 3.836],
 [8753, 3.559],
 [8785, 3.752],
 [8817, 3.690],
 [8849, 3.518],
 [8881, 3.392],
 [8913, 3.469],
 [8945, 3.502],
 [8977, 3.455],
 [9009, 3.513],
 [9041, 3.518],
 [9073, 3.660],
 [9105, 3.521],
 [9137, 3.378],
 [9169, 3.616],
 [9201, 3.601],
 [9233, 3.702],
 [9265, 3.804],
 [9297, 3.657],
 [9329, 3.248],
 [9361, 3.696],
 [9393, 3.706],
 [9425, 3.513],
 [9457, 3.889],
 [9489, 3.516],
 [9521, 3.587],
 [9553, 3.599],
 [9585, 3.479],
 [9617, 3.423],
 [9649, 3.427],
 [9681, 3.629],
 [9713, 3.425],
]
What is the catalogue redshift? 0.150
